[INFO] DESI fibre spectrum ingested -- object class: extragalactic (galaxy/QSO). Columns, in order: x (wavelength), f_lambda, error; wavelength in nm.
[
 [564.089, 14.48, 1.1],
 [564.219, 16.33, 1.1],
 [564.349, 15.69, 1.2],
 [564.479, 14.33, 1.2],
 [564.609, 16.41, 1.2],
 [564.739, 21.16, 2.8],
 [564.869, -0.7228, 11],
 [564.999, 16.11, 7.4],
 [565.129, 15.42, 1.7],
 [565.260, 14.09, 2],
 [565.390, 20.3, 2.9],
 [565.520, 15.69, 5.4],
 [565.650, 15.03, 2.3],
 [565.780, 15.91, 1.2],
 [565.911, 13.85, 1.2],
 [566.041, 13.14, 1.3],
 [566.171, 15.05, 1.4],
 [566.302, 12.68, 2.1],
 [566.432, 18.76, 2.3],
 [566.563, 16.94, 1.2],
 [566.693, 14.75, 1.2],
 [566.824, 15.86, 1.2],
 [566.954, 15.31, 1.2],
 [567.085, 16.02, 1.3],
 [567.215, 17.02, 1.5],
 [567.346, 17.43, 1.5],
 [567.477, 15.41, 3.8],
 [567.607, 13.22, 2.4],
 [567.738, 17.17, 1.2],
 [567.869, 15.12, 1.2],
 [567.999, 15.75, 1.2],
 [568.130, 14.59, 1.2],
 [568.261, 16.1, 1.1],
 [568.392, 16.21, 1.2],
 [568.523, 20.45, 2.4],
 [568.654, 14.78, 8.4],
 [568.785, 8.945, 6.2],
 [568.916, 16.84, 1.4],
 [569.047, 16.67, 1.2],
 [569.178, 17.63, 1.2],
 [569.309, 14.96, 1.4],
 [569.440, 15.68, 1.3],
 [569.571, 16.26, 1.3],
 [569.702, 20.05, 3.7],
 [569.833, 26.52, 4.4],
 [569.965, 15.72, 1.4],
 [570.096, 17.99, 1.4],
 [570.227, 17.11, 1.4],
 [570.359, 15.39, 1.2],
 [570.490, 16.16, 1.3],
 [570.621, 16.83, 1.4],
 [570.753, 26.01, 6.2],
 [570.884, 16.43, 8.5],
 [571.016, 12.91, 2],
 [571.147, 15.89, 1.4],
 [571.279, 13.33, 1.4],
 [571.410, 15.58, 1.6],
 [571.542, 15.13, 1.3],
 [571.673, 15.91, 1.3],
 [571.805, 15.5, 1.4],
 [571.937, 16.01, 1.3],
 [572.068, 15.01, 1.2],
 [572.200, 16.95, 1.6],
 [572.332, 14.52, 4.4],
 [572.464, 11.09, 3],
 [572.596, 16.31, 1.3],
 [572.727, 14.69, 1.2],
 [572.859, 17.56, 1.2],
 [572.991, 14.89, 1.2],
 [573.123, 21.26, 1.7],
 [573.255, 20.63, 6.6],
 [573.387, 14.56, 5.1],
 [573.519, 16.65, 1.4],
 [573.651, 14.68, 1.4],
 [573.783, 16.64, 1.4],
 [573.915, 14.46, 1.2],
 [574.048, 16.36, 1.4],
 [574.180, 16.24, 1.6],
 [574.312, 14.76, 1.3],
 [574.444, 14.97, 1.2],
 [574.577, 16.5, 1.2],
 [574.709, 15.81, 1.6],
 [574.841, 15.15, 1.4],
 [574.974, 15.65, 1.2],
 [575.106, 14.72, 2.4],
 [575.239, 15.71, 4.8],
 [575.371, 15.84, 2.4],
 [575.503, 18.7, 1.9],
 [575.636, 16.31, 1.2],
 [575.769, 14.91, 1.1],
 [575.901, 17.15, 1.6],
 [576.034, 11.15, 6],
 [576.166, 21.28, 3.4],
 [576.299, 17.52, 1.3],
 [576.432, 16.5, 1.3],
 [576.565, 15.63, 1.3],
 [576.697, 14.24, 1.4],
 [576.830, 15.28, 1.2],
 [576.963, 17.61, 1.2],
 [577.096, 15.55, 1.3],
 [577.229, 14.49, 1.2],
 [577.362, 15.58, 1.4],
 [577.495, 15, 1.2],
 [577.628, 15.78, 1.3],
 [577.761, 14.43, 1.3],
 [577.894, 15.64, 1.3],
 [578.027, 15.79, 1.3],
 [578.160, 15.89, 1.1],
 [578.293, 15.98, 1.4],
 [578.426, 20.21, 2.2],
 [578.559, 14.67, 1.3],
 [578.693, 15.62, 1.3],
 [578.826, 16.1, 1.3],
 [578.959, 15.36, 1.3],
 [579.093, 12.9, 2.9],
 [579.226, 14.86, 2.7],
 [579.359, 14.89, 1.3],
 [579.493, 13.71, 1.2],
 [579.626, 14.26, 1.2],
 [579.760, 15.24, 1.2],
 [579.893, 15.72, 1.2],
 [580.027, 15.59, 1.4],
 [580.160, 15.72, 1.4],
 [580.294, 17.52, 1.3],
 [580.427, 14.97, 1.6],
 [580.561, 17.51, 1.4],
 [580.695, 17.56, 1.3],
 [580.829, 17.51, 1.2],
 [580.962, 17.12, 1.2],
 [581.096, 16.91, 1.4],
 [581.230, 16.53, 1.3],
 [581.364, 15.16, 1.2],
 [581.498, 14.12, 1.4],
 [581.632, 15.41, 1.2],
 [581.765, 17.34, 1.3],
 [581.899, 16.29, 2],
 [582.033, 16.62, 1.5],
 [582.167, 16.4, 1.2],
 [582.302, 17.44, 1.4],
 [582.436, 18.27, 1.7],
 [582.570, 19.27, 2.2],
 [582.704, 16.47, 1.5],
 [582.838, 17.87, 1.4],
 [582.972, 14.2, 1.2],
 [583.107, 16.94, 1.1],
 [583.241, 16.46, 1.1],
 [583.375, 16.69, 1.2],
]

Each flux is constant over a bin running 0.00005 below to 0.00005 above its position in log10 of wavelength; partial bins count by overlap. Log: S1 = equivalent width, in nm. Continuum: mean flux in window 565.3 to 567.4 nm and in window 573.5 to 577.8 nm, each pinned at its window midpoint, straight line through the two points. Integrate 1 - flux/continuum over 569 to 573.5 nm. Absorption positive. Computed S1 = -0.25 nm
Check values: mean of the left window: 15.8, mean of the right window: 15.8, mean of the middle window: 16.7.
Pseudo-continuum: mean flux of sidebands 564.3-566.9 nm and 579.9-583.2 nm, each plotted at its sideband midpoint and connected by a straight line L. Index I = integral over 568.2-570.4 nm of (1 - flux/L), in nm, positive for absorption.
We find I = -0.22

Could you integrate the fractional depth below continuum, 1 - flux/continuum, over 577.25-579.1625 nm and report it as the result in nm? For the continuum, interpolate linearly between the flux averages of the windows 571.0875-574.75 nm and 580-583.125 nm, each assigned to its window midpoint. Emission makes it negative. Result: 0.08 nm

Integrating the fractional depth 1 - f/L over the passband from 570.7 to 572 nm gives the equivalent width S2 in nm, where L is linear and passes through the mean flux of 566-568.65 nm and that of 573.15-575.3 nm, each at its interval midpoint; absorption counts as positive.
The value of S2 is -0.02 nm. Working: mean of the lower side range 15.8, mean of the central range 16.2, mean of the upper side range 15.9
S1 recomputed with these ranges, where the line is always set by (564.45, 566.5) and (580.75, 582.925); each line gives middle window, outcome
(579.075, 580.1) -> 0.11 nm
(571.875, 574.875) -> -0.03 nm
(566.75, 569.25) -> -0.11 nm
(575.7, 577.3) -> 0.02 nm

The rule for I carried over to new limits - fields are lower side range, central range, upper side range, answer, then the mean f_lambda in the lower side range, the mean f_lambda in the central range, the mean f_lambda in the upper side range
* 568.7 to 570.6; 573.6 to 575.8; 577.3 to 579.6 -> 0.04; 16.8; 15.7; 15.4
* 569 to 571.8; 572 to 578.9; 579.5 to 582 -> 0.26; 17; 15.9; 16.1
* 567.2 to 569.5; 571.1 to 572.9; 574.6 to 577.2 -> 0.08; 15.7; 15.2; 16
